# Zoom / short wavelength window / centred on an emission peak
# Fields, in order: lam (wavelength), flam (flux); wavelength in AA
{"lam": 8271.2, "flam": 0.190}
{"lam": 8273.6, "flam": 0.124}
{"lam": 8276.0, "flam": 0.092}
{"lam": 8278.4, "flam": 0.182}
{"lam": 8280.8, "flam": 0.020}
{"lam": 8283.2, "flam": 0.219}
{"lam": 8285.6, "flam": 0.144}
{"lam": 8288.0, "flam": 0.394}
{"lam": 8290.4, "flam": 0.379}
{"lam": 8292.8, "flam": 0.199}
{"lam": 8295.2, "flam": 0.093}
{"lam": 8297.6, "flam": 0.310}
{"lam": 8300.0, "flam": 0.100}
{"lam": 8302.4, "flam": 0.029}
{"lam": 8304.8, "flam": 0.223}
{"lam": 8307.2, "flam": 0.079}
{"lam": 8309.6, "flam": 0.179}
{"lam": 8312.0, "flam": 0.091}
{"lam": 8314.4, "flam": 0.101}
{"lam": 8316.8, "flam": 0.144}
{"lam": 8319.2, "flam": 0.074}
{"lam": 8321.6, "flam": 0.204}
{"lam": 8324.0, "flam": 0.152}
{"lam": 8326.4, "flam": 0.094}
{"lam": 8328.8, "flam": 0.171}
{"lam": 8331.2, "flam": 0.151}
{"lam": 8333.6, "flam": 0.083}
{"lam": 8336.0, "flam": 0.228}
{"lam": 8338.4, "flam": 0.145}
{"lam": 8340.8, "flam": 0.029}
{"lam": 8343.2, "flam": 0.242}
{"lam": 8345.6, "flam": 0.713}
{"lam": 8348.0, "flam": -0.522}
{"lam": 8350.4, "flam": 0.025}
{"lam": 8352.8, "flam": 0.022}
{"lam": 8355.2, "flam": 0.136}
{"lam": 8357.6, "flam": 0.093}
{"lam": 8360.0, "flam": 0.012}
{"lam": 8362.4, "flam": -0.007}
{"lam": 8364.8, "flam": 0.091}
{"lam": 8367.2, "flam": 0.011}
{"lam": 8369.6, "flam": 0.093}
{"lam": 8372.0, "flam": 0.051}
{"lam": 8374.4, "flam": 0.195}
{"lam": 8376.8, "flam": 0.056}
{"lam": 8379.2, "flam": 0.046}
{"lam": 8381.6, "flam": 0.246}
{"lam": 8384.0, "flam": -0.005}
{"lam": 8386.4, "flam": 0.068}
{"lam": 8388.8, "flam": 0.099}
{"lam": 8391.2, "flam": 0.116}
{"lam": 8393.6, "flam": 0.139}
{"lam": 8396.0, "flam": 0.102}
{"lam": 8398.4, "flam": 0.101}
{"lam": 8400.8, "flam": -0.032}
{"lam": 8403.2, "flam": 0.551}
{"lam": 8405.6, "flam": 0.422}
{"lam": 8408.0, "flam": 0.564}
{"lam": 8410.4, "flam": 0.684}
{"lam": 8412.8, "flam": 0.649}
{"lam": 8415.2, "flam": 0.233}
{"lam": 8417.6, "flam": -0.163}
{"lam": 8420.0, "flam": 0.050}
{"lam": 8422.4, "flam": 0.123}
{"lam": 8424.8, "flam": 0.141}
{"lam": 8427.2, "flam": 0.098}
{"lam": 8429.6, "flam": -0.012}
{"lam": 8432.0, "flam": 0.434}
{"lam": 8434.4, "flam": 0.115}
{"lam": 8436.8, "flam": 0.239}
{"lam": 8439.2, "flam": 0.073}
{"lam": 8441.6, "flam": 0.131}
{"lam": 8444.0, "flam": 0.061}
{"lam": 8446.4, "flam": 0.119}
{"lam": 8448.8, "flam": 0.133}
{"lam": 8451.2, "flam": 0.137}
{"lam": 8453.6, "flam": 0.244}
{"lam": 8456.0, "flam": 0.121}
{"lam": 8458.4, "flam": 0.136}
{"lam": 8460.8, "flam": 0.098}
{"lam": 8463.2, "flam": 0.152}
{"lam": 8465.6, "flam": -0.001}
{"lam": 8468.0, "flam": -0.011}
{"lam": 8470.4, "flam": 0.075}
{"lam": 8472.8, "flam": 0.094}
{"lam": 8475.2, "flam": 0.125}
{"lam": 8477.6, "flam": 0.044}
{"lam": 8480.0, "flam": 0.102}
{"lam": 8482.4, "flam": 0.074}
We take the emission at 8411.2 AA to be [O II] 3727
